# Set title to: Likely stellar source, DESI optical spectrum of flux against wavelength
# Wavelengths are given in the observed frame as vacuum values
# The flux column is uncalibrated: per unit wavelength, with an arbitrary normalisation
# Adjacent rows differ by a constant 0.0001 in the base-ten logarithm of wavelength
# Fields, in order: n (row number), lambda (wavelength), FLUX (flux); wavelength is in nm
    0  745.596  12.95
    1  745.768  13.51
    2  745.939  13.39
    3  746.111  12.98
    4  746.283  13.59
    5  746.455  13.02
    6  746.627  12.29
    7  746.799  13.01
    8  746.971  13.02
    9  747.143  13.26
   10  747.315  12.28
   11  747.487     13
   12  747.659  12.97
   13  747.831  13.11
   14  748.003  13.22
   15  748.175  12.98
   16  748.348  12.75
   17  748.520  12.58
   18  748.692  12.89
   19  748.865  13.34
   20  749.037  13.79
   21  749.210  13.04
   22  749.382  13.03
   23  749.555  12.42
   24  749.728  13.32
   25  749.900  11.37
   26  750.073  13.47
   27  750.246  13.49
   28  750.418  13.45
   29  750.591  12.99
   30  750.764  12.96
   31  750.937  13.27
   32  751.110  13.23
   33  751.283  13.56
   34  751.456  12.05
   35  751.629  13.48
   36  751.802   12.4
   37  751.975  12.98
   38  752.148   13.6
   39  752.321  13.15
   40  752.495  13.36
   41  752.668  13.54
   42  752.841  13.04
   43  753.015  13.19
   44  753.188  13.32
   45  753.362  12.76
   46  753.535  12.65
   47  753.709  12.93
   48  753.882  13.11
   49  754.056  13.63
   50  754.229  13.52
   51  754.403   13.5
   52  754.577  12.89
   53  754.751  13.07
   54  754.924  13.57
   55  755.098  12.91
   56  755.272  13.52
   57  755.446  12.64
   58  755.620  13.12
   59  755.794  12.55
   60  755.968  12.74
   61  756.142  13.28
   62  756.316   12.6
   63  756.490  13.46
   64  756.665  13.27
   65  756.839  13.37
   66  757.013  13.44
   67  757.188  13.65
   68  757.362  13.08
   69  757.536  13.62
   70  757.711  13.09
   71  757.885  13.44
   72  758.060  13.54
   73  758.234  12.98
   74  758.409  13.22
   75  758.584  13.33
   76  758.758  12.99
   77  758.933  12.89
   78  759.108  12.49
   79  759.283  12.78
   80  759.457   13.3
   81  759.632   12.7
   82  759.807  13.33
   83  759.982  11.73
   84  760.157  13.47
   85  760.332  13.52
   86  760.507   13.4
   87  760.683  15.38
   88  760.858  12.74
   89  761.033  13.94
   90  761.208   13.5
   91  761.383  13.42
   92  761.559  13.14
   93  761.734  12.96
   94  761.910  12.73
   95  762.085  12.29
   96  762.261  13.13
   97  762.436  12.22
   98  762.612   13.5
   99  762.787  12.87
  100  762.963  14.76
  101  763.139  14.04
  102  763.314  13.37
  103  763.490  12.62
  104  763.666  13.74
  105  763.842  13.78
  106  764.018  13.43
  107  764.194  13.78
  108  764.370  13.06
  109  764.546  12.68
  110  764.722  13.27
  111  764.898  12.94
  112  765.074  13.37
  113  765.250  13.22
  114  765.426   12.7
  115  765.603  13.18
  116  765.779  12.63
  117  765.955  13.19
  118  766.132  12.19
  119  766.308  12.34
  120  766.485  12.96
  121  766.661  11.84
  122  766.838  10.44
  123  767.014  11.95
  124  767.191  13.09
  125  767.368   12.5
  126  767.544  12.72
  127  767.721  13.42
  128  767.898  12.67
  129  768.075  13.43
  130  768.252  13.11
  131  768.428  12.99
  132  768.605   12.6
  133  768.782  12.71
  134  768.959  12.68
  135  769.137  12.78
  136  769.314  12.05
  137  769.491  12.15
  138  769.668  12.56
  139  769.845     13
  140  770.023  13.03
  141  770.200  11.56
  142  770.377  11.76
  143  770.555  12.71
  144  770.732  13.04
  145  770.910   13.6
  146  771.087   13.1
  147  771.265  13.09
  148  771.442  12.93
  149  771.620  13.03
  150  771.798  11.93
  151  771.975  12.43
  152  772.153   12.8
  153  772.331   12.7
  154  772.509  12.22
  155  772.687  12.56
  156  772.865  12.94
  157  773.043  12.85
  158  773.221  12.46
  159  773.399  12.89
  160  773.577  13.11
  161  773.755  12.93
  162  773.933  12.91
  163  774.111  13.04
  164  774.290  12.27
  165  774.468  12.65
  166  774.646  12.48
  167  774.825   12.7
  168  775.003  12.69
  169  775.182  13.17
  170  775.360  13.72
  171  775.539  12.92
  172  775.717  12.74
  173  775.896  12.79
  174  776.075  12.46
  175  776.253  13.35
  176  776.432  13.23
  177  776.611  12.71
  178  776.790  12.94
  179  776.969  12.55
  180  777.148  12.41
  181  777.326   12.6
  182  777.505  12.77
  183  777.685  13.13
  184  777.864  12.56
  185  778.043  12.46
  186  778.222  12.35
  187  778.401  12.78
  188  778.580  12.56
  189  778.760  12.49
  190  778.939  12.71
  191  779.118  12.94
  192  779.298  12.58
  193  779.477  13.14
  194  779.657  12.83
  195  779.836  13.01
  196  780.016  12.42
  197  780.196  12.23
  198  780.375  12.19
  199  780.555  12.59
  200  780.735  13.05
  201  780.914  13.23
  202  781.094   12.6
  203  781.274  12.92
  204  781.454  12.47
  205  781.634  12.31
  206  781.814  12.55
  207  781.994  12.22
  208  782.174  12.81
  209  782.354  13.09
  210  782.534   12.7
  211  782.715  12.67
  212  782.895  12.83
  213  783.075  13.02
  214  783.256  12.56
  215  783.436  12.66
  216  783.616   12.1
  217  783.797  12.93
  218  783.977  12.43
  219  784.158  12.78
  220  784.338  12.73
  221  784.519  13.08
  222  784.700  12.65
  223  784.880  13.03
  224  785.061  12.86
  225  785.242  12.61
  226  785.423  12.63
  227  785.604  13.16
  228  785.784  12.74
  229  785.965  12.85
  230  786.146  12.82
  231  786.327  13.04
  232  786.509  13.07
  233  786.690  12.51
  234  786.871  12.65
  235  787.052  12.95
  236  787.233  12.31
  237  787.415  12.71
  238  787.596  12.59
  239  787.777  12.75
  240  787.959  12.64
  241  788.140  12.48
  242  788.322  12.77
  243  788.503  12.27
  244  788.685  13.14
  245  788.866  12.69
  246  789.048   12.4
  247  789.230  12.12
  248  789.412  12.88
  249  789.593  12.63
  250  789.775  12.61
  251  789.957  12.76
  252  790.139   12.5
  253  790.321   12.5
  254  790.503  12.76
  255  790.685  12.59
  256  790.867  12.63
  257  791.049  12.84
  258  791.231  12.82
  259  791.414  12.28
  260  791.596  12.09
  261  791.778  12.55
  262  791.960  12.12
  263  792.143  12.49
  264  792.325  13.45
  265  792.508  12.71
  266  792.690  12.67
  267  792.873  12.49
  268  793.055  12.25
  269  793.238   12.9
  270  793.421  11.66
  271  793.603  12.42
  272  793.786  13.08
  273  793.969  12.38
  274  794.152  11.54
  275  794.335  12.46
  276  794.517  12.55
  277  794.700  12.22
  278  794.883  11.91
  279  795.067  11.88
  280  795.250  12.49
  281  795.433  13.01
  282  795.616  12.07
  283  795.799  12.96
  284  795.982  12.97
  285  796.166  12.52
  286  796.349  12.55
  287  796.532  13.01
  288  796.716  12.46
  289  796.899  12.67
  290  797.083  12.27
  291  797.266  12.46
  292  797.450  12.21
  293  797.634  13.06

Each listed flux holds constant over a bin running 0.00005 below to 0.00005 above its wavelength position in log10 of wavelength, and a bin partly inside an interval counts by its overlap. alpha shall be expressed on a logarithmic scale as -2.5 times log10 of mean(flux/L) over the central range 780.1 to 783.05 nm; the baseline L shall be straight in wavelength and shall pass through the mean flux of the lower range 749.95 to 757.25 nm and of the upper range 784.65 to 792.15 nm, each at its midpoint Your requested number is 0.01 mag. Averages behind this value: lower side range 13.1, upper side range 12.7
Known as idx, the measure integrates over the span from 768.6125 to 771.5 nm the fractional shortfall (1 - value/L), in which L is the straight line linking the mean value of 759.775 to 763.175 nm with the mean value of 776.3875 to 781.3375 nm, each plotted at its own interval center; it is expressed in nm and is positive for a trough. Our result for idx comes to 0.07 nm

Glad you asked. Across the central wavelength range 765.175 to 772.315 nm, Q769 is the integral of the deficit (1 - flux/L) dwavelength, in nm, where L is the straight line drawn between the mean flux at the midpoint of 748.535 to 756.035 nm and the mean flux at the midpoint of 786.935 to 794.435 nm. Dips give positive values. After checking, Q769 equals 0.12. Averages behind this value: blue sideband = 13.1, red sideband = 12.6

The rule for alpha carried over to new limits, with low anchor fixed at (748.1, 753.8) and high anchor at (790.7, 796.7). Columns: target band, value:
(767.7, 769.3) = 0.00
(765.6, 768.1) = 0.03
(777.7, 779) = 0.01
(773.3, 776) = -0.01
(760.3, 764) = -0.04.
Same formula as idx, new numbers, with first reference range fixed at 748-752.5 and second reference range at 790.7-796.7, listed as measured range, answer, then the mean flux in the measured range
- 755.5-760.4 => -0.06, 13.1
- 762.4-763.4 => -0.05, 13.5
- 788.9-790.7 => 0.00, 12.6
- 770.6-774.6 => -0.01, 12.8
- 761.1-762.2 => -0.01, 13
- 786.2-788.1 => -0.02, 12.7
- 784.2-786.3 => -0.04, 12.8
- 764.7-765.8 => -0.02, 13.1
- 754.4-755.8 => -0.01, 13.1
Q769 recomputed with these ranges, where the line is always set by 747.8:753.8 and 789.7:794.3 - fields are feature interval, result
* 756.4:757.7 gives -0.042 nm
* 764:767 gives 0.028 nm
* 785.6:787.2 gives -0.030 nm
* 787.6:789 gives -0.011 nm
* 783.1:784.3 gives 0.002 nm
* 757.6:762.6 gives -0.081 nm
